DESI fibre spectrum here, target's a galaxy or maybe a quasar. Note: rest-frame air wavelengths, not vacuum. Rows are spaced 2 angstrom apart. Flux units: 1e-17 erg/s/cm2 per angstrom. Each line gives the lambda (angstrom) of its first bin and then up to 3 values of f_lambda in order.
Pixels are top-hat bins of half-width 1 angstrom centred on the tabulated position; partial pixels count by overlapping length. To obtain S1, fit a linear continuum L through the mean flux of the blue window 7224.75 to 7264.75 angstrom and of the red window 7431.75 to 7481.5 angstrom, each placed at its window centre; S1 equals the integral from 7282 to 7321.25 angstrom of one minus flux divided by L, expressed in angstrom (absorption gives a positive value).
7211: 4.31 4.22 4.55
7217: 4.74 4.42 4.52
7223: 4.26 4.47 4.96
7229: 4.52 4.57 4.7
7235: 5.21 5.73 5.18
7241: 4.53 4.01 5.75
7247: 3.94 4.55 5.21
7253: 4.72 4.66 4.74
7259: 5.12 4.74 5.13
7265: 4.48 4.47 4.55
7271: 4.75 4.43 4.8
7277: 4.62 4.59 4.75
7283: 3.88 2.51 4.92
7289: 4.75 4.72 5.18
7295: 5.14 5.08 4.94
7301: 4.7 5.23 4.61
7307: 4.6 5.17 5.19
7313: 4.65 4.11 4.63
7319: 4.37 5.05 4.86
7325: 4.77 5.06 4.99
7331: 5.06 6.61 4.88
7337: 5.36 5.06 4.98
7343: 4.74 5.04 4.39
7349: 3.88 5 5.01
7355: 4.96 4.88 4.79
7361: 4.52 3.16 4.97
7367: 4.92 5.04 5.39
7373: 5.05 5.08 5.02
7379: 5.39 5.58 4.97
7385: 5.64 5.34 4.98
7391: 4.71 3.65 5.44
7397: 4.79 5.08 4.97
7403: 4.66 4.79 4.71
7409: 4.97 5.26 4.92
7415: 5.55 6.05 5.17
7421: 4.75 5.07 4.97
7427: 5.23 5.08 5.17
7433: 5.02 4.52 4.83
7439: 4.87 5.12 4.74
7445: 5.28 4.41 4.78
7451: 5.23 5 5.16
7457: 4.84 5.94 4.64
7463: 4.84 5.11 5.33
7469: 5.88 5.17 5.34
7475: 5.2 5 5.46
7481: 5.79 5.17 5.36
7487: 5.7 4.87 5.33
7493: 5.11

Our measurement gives 1.85 angstrom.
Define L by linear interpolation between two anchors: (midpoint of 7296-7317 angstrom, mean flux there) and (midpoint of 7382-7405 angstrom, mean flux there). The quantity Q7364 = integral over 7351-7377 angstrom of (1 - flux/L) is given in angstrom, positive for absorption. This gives 0.3 angstrom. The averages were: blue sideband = 4.82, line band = 4.83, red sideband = 4.92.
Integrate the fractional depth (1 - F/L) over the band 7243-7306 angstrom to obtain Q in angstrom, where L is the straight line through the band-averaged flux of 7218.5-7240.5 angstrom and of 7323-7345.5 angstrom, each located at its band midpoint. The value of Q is 3.1 angstrom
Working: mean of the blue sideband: 4.78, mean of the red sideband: 5.13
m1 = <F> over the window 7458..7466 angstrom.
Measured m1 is 5.13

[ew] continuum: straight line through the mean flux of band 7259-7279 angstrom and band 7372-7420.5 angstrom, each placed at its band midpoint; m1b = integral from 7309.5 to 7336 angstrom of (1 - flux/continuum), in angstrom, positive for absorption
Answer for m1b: -0.5 angstrom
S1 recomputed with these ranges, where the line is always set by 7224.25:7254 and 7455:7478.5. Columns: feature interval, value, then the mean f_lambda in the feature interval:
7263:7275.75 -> 0.6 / 4.62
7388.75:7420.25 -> 0.8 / 4.98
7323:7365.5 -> 1.1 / 4.86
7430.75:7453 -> 1.1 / 4.9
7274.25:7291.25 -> 1.8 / 4.37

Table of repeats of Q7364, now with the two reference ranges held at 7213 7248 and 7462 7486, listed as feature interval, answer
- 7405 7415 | 0.3 angstrom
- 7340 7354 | 0.7 angstrom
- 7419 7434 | 0.4 angstrom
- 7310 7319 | 0.5 angstrom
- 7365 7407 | 0.6 angstrom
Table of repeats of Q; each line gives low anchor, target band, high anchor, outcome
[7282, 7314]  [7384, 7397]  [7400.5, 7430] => 0.1 angstrom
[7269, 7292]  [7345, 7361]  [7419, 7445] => -0.1 angstrom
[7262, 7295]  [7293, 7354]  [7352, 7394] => -2.5 angstrom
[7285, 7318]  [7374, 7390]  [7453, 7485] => -0.8 angstrom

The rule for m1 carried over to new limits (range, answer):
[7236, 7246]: 5.04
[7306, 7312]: 4.99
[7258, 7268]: 4.79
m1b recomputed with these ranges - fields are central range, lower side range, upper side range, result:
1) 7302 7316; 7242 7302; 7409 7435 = 0.0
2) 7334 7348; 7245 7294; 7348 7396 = -0.3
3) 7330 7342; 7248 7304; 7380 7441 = -1.2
